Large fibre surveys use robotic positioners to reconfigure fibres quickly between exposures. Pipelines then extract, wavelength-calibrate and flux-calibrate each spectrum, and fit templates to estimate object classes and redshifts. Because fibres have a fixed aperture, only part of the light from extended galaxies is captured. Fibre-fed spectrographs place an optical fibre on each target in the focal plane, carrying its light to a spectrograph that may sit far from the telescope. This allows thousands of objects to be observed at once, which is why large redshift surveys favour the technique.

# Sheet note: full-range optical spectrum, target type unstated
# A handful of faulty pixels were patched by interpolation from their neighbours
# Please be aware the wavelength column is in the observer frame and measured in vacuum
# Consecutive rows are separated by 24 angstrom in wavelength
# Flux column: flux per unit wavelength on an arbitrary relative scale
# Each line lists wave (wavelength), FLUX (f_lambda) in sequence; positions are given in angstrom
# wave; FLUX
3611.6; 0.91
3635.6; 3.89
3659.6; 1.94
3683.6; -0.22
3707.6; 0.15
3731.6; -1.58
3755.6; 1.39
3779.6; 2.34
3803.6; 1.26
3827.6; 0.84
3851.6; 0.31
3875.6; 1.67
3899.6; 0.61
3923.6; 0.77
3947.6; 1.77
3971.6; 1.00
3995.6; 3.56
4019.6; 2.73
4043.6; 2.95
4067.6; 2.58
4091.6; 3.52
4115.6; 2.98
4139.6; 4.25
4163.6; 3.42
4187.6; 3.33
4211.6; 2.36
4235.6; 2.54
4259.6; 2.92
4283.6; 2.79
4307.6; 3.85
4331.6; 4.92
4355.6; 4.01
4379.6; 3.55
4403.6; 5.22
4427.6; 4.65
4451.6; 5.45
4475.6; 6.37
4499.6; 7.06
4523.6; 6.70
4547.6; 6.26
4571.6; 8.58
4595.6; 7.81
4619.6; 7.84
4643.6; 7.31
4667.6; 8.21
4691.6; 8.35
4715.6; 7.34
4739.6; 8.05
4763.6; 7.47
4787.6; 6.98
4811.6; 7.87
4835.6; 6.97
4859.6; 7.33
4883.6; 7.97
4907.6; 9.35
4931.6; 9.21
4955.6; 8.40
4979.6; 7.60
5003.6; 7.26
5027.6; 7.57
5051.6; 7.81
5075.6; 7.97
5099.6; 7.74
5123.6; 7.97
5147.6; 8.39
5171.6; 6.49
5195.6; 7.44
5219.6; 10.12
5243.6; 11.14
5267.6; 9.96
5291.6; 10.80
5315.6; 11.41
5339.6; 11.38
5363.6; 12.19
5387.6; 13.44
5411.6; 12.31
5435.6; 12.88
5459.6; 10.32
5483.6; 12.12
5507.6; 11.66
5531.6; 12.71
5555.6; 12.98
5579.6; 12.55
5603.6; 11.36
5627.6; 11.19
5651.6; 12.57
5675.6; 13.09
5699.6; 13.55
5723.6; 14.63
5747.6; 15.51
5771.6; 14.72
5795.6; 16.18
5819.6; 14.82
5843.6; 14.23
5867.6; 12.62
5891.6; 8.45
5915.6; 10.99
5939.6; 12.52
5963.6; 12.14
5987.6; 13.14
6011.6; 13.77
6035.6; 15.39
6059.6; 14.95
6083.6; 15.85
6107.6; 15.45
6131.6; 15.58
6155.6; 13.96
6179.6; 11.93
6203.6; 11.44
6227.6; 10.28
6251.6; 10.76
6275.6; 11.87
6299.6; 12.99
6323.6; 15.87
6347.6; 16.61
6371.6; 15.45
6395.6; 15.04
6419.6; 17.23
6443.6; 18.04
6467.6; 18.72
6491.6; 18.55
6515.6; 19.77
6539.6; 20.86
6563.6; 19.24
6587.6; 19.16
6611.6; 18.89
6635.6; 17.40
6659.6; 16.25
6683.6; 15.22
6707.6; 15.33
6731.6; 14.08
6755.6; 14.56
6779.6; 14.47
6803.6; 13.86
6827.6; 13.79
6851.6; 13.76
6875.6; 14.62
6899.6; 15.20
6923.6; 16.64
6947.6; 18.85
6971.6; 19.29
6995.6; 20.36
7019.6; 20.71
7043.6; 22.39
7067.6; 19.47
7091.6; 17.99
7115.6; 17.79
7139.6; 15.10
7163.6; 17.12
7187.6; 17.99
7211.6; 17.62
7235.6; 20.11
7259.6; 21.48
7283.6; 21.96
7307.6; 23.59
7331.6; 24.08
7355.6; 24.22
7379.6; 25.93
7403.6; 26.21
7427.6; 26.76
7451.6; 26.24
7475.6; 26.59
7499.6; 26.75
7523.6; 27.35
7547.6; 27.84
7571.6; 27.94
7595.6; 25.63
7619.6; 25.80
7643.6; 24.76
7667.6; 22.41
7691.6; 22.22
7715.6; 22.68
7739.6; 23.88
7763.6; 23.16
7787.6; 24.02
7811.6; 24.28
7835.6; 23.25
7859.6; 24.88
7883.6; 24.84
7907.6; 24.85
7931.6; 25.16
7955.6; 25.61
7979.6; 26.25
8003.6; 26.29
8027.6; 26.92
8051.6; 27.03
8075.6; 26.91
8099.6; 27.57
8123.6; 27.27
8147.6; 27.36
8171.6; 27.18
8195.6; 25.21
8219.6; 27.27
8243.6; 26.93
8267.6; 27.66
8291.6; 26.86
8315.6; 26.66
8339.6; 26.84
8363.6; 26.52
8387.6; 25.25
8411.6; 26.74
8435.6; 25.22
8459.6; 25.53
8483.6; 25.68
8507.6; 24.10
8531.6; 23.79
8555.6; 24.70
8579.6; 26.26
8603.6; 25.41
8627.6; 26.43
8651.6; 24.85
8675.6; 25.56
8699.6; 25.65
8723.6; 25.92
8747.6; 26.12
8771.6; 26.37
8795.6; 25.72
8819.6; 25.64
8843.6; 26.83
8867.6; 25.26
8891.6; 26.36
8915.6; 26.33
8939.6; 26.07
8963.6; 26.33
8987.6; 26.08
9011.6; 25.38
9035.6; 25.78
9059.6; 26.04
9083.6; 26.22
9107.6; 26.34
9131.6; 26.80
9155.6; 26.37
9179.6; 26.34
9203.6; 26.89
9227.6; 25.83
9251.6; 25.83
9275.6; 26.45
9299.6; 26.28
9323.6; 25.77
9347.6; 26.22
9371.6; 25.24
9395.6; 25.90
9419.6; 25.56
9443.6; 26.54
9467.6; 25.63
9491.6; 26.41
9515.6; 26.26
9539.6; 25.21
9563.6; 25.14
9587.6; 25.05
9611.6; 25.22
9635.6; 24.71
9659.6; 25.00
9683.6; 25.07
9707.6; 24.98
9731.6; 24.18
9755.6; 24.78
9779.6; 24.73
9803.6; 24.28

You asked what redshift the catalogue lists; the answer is 0.000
